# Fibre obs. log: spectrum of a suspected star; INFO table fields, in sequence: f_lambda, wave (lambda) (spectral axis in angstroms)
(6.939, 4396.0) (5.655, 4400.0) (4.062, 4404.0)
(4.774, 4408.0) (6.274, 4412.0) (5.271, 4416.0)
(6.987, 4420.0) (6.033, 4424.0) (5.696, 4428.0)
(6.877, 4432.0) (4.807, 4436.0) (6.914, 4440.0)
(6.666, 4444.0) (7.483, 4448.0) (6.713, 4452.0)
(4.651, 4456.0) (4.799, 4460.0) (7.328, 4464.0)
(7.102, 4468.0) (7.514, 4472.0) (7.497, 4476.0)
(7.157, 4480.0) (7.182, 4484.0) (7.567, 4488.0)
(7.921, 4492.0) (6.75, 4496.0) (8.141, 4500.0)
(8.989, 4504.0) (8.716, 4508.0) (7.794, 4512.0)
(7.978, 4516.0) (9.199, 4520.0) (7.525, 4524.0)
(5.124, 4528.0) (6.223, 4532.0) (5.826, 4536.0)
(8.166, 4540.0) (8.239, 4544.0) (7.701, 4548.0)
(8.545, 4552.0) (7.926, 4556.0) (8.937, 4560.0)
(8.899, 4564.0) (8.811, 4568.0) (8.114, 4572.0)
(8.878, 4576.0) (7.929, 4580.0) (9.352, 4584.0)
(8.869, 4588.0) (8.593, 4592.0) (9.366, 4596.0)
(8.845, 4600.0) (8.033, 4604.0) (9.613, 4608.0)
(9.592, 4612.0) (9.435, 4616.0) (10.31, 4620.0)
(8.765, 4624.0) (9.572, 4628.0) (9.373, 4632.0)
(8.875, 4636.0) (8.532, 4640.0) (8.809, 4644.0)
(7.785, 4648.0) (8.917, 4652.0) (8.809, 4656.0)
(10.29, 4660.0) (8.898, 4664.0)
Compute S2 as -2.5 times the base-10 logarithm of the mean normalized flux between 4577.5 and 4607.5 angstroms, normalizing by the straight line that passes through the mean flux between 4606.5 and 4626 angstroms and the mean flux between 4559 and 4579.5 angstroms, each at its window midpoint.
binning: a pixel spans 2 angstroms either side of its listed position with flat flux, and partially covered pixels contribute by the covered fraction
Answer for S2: 0.04 mag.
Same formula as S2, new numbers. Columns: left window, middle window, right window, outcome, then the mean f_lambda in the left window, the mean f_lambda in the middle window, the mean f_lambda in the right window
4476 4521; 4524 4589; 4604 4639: 0.09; 7.9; 7.94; 9.34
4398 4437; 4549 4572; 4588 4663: -0.07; 5.67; 8.54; 9.08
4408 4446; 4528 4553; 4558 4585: 0.13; 6.1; 7.22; 8.68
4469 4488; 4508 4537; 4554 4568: 0.11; 7.35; 7.25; 8.62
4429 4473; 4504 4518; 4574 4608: -0.12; 6.4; 8.28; 8.78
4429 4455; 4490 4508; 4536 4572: -0.09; 6.47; 8.04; 8.24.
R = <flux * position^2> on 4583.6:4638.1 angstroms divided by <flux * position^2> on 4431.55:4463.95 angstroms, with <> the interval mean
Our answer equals 1.60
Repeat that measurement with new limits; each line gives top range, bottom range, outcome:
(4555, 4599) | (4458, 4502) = 1.27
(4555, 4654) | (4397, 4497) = 1.49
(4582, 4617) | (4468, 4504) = 1.27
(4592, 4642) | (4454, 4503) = 1.39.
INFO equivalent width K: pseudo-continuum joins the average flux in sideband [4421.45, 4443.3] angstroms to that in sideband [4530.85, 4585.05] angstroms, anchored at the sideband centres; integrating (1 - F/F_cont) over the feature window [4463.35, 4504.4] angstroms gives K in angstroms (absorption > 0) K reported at -3.35 angstroms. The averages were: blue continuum 6.12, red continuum 8.12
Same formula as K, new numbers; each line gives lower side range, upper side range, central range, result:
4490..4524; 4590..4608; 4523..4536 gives 3.42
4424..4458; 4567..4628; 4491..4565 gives -0.60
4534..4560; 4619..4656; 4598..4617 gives -1.12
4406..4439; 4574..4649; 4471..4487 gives -1.27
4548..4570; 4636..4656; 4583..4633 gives -3.75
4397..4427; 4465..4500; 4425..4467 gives 1.63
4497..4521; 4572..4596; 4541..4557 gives 0.82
